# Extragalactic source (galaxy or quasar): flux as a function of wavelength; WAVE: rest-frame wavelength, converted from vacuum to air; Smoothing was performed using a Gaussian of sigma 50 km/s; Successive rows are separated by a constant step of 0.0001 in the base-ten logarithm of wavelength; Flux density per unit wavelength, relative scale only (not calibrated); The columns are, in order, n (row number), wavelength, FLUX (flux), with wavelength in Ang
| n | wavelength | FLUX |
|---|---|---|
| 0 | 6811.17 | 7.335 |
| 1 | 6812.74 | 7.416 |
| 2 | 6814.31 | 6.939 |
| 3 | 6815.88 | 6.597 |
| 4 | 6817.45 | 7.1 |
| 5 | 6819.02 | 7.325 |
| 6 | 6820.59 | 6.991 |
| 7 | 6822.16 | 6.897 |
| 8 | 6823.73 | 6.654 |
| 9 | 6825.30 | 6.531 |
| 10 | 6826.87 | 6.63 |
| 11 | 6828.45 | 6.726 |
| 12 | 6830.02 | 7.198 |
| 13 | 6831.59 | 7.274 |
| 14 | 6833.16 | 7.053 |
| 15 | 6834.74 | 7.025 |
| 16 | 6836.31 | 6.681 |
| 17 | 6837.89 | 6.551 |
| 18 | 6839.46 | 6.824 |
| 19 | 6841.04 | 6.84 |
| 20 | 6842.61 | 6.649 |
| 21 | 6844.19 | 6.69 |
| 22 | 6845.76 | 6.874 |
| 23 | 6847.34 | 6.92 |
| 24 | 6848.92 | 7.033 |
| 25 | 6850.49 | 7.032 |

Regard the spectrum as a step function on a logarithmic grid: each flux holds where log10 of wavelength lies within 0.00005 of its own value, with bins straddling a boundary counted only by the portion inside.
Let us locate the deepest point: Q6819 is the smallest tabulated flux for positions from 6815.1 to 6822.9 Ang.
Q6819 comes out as 6.597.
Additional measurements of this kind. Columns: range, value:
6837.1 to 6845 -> 6.551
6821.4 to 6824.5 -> 6.654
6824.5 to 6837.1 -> 6.531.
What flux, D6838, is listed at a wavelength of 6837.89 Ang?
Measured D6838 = 6.551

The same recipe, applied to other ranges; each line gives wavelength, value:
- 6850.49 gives 7.032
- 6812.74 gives 7.416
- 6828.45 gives 6.726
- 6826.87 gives 6.63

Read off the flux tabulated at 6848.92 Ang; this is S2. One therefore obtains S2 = 7.033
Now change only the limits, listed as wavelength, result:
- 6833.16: 7.053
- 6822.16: 6.897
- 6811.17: 7.335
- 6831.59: 7.274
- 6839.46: 6.824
